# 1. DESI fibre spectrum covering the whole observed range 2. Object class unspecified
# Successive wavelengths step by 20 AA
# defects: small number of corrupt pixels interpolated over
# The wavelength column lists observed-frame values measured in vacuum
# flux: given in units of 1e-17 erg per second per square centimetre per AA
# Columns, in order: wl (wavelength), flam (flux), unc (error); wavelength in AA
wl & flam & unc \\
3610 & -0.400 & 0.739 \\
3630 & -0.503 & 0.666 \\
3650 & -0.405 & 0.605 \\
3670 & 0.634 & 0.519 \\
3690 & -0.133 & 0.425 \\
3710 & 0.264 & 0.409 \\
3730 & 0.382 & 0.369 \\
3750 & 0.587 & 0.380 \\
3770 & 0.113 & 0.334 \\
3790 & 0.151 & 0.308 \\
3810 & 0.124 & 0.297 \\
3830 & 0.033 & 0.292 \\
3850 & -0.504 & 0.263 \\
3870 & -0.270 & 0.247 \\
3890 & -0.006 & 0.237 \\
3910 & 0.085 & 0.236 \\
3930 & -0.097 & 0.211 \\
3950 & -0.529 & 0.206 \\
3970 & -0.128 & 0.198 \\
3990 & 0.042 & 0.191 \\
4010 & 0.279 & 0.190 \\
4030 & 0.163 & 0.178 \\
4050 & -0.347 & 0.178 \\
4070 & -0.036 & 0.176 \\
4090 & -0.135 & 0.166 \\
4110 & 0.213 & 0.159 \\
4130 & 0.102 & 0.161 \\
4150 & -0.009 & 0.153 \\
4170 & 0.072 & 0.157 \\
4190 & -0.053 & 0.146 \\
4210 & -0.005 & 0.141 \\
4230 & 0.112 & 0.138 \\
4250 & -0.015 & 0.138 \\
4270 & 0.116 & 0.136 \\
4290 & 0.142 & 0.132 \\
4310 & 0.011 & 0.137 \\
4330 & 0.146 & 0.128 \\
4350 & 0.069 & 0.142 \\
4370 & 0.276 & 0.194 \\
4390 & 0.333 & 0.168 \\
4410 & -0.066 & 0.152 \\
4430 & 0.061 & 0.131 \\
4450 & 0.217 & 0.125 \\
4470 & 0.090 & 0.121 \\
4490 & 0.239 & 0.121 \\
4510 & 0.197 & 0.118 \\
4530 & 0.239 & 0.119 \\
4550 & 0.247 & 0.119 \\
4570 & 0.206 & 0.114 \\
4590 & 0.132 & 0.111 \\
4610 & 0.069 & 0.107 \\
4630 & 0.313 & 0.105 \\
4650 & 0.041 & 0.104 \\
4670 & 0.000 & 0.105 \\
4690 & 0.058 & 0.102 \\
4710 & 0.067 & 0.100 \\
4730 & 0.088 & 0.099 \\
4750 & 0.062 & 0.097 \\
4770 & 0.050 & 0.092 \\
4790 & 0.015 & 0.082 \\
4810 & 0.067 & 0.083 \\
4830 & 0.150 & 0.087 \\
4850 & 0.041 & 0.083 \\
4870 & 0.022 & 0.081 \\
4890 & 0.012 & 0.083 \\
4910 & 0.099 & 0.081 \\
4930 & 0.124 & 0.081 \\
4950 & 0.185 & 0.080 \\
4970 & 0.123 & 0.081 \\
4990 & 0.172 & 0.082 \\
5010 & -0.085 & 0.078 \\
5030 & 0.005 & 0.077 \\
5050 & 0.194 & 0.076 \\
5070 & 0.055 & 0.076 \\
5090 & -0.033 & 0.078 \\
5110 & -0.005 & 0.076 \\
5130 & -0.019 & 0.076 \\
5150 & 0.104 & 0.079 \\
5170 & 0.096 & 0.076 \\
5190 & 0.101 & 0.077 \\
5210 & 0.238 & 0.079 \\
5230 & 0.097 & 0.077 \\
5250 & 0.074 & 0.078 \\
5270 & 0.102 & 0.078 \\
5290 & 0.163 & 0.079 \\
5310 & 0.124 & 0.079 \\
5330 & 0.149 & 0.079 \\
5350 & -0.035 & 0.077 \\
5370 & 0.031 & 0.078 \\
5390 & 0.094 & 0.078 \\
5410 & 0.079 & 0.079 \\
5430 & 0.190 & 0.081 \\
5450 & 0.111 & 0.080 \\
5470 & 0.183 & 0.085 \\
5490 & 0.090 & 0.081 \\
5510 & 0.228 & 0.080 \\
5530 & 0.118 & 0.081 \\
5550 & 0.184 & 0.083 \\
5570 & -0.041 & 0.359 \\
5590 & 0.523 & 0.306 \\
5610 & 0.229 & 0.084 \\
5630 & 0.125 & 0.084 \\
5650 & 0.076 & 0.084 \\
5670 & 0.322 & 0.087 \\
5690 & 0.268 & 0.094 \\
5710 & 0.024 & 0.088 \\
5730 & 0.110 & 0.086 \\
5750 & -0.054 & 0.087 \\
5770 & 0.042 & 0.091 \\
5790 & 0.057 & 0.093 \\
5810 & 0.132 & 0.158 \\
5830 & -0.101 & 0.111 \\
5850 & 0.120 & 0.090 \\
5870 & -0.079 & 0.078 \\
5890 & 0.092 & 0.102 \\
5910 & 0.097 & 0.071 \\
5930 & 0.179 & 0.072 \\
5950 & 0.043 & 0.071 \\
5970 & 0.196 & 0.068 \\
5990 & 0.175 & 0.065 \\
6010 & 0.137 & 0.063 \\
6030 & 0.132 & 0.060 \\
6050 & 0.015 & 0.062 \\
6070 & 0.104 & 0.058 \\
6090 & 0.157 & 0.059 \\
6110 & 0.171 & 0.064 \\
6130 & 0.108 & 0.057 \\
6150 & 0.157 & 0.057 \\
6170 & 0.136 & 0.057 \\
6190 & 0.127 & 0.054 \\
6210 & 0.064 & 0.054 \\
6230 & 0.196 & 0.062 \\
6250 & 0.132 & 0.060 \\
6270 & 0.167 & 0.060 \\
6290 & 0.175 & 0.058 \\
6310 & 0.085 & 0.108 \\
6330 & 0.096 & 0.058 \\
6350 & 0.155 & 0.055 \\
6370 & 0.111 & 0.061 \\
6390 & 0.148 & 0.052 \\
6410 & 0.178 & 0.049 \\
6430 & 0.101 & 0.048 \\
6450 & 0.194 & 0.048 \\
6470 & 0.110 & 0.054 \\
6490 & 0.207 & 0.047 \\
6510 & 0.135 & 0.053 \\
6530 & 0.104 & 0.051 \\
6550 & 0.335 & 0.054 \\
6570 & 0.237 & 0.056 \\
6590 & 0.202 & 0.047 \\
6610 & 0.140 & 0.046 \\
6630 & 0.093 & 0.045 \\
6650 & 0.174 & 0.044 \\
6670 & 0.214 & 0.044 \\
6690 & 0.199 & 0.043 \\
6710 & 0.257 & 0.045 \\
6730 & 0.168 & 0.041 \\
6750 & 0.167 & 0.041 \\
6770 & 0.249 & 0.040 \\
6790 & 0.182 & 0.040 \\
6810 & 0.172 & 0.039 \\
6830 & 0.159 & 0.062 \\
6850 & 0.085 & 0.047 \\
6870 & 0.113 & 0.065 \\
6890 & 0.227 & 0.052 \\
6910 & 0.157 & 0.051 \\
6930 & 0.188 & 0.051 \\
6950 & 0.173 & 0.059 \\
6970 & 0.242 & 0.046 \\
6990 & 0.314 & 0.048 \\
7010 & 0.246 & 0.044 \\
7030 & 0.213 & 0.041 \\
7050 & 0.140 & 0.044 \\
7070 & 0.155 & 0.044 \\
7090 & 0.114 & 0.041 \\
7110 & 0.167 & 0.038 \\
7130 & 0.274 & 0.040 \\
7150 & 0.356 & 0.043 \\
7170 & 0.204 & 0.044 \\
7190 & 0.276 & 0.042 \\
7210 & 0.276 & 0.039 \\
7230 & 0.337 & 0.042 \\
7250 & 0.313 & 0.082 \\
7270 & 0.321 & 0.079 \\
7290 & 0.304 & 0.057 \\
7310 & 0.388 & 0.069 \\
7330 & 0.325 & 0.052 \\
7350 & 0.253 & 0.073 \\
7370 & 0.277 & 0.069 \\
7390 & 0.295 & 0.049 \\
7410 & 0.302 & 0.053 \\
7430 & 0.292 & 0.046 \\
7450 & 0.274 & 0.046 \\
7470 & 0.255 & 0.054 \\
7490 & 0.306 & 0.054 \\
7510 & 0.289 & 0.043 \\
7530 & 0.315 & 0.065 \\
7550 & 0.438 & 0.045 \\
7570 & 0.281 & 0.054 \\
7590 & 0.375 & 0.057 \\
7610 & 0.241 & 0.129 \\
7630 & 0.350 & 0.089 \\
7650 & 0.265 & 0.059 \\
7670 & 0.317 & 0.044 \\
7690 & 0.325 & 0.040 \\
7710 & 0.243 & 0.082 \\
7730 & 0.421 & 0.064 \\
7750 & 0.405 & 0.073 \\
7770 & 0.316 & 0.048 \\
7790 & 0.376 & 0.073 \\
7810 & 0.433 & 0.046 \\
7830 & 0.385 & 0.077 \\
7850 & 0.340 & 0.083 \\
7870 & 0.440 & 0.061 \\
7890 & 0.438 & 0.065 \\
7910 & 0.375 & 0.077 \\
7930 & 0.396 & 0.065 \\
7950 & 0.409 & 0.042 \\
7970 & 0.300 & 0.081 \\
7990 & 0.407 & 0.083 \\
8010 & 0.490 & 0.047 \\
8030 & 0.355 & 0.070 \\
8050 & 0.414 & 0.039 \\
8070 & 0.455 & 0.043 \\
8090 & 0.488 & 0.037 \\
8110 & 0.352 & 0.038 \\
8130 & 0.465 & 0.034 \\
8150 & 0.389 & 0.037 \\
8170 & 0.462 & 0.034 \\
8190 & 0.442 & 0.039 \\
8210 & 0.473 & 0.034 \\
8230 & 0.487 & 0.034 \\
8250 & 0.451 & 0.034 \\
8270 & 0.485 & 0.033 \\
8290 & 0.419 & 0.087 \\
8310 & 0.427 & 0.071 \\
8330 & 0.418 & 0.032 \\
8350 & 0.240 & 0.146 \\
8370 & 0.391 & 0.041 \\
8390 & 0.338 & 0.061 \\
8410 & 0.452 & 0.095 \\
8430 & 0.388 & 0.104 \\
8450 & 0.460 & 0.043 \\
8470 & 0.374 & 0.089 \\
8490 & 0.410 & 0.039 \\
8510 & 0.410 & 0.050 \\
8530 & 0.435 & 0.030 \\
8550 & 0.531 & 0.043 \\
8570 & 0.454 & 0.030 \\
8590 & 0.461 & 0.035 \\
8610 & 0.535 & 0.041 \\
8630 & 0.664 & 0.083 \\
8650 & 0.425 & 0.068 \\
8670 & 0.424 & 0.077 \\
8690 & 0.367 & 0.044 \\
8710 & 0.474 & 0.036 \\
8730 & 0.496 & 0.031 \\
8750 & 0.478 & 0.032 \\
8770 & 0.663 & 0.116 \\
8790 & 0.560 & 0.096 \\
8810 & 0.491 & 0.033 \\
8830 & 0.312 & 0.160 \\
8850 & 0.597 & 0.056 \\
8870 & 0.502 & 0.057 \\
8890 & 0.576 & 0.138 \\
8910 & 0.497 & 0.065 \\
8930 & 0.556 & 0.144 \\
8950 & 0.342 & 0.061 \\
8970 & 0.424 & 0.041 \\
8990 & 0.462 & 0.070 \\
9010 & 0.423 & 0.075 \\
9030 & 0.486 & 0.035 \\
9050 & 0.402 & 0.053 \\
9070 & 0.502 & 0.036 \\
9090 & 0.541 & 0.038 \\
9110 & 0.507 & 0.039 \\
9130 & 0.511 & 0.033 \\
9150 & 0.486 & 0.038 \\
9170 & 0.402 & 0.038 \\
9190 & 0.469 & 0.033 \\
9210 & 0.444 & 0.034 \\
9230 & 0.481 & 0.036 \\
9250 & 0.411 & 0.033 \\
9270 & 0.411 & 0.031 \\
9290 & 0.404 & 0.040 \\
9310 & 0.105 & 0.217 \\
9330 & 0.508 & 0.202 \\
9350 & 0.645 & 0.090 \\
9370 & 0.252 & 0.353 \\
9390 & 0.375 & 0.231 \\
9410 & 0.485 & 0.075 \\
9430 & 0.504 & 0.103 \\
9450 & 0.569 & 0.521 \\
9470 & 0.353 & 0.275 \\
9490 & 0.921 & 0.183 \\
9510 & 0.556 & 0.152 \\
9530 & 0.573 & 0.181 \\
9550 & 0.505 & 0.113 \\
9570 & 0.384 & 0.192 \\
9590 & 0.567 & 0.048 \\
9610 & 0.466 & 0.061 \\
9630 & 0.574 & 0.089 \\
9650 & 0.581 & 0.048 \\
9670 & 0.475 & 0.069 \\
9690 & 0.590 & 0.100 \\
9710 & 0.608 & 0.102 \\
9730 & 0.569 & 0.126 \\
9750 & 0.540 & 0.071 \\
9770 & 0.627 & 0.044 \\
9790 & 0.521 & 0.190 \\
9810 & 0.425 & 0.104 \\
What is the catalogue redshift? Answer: 0.79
